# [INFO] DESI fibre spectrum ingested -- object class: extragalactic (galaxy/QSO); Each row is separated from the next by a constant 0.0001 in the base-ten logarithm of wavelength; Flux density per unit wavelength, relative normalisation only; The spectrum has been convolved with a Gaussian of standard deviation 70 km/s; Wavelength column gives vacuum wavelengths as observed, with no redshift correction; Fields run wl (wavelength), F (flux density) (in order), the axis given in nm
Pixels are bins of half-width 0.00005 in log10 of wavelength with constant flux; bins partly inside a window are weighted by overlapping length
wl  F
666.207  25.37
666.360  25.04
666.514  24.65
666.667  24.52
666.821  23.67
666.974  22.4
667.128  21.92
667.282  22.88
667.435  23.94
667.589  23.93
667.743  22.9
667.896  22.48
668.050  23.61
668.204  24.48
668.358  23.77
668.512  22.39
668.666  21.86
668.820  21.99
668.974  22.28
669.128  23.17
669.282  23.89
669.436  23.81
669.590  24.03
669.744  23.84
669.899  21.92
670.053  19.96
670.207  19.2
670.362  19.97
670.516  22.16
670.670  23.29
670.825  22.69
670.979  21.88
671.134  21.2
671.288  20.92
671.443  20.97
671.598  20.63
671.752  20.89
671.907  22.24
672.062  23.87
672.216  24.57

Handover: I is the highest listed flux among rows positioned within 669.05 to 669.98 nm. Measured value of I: 24.03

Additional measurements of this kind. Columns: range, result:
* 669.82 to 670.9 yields 23.29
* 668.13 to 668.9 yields 24.48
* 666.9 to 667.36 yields 22.88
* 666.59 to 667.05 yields 24.52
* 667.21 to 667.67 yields 23.94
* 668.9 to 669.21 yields 23.17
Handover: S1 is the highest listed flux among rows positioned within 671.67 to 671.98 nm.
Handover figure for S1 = 22.24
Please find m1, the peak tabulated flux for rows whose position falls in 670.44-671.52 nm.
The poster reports 23.29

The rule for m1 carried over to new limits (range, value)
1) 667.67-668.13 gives 23.61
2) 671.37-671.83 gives 20.97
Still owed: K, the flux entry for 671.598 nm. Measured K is 20.63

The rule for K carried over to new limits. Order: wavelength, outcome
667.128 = 21.92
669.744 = 23.84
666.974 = 22.4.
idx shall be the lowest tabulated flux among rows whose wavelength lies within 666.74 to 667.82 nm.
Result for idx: 21.92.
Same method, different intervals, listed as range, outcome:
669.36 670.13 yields 19.96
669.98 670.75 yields 19.2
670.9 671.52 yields 20.92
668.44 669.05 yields 21.86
